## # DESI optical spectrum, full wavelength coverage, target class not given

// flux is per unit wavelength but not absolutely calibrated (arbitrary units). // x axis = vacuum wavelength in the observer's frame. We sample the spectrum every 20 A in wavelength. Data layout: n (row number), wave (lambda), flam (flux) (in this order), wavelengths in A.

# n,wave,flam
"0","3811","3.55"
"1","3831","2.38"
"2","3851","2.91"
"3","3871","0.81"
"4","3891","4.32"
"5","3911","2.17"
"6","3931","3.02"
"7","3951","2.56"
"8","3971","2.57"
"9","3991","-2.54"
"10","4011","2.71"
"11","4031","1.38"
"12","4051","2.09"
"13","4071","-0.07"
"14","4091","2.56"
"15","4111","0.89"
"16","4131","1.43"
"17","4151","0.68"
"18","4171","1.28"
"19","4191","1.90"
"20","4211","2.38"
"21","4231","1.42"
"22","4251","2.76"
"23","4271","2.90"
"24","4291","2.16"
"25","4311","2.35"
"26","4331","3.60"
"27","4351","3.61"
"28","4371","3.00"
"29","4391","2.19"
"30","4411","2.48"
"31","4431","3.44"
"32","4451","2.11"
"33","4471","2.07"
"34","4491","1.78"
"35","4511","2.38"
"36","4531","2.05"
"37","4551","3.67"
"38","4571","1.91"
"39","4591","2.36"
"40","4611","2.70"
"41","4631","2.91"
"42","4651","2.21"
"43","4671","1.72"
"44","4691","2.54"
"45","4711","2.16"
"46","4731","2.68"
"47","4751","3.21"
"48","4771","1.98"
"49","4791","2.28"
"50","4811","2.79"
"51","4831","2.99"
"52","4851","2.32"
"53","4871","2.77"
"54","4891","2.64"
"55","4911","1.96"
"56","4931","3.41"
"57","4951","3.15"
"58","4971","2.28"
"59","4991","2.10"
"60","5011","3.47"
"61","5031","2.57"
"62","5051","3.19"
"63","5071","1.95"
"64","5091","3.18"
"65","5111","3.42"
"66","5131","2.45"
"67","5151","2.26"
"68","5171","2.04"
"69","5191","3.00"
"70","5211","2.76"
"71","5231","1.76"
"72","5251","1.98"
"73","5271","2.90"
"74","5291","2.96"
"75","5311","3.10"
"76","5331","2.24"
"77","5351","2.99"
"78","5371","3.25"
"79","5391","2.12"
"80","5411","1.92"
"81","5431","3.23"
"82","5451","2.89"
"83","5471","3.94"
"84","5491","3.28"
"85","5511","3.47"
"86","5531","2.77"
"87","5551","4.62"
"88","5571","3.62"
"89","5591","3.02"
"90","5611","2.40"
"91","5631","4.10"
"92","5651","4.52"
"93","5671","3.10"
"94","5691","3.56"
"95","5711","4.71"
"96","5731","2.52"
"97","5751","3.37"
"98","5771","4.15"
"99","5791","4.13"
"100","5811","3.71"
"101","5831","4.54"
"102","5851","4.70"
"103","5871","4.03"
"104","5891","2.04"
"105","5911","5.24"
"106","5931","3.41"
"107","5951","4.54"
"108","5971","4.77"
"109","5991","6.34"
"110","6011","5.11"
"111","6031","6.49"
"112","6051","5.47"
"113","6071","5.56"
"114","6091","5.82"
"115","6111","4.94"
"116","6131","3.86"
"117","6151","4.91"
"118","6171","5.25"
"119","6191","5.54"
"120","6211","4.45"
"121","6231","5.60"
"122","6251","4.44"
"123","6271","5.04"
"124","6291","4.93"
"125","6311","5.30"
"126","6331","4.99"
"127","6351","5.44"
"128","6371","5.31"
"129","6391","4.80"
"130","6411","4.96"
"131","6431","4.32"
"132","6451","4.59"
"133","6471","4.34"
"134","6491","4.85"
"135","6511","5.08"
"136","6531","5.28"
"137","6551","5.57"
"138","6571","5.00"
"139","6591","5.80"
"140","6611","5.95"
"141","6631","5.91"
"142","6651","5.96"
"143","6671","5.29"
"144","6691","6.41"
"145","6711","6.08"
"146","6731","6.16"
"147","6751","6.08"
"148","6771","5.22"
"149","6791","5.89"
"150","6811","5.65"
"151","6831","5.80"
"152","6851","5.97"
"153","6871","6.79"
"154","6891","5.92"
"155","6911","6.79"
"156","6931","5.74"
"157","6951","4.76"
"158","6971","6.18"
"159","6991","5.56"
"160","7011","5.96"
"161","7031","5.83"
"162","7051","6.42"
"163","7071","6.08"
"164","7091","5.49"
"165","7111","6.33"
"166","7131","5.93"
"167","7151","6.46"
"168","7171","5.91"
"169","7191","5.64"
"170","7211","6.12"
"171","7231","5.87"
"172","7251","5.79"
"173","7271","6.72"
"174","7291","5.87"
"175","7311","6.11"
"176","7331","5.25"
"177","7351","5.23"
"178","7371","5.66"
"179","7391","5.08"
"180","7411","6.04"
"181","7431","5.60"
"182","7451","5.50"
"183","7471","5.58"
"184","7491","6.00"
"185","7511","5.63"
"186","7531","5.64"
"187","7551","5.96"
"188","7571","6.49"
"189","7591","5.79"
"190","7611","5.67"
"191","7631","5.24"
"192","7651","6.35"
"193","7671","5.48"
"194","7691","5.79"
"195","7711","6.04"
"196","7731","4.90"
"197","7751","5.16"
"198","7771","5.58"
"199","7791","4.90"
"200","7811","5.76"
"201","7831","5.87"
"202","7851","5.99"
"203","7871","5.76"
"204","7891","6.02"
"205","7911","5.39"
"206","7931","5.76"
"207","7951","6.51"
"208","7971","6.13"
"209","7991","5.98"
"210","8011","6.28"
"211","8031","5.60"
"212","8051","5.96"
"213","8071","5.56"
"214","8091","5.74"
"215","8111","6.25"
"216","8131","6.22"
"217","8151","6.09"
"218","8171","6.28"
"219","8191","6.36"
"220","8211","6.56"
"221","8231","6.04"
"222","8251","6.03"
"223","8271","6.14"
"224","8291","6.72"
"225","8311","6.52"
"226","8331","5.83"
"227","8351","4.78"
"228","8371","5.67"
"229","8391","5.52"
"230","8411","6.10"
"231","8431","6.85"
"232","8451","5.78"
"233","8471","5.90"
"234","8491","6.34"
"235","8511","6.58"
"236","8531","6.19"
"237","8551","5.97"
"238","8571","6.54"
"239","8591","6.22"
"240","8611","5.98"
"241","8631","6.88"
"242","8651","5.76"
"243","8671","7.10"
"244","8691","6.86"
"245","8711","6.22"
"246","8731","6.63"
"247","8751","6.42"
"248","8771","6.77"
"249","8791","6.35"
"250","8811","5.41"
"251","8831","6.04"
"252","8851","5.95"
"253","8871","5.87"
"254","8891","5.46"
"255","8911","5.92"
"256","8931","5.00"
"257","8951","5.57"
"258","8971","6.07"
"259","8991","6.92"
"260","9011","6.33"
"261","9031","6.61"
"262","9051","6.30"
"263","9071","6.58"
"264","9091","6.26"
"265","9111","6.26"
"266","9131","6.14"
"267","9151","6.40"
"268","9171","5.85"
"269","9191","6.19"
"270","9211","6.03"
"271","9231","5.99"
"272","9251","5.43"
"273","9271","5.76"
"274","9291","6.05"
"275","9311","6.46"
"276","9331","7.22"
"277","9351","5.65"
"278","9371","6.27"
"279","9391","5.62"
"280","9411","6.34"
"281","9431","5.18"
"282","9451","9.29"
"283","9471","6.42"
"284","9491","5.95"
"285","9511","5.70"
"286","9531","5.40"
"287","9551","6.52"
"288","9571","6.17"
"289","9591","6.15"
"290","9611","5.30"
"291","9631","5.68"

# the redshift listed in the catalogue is 0.50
